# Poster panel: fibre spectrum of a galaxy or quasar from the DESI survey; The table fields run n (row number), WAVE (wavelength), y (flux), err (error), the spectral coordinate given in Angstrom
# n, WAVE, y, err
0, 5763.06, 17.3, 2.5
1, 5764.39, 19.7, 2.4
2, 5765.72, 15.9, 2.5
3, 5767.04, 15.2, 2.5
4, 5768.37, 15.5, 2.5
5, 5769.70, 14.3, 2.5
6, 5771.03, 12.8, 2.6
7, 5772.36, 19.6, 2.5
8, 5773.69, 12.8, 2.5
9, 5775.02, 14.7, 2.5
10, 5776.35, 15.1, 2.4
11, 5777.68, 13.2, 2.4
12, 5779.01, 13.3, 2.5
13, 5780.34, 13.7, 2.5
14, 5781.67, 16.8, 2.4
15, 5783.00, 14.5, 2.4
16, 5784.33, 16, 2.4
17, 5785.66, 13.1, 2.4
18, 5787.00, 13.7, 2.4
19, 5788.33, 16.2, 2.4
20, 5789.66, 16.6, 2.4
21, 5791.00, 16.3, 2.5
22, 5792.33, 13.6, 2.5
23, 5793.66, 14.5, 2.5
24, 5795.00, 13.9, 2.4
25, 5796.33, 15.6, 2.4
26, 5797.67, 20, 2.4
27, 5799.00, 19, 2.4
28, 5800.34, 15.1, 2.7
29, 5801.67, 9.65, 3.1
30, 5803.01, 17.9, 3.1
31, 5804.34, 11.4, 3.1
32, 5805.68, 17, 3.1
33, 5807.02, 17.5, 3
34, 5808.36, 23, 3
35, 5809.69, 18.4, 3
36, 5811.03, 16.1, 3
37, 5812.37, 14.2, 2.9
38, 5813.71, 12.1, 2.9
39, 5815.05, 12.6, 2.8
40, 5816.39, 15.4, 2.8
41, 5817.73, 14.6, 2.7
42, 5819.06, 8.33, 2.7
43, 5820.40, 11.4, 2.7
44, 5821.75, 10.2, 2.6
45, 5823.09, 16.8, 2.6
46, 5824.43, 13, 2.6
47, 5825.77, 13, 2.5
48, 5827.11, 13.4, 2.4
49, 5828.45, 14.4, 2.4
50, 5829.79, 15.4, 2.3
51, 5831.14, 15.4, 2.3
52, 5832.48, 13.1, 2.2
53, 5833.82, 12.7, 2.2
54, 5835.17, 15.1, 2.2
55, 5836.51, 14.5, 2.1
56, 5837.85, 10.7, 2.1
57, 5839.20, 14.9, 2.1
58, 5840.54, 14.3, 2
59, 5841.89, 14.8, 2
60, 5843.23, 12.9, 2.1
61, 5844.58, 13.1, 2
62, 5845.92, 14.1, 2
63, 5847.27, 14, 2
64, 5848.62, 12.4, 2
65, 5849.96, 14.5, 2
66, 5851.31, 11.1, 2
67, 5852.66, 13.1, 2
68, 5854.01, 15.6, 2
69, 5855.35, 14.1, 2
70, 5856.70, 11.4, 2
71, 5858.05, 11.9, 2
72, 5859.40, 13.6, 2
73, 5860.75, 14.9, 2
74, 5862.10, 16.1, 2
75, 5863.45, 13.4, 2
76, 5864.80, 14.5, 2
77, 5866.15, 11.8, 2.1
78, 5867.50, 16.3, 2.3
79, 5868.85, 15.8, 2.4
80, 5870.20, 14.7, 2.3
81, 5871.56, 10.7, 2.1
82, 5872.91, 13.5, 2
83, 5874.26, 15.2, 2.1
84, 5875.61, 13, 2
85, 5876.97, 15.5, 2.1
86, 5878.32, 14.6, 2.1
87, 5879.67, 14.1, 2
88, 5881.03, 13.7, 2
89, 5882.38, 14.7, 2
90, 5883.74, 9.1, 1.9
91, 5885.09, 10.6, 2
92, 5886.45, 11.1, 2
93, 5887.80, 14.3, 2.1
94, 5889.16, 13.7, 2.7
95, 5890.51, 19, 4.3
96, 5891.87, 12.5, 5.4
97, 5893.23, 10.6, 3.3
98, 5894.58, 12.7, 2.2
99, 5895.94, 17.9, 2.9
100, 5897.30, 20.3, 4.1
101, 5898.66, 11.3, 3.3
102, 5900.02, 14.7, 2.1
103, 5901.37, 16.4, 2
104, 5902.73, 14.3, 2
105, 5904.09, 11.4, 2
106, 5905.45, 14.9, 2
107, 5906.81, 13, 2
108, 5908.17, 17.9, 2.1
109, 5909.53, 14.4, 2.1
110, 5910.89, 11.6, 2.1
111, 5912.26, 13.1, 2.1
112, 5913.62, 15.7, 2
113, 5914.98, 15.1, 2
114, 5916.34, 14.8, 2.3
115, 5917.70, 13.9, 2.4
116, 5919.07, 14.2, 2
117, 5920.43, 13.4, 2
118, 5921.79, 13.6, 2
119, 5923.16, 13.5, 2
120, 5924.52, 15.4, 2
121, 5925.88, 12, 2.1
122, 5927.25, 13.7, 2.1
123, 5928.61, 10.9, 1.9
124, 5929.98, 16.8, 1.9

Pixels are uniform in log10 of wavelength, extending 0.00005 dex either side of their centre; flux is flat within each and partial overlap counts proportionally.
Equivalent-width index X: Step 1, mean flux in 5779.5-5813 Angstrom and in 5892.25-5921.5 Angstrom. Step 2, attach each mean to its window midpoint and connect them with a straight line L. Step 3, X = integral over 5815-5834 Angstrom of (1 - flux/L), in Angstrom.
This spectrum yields 2.5 Angstrom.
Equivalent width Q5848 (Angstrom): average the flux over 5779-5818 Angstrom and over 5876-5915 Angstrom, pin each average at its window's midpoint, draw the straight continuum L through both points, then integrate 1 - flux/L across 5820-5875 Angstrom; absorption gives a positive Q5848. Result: 3.8 Angstrom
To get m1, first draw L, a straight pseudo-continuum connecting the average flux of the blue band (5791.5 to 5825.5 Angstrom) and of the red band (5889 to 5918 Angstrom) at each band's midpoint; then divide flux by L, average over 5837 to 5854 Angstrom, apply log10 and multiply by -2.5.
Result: 0.10 mag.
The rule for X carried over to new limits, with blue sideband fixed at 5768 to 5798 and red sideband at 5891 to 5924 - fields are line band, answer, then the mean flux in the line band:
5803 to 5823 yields 0.2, 14.6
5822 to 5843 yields 1.0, 14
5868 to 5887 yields 1.4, 13.3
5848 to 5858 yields 1.0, 13.1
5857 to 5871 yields 0.3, 14.2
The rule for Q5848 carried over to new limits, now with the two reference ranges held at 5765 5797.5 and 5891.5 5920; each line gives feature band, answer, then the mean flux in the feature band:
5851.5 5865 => 0.77 Angstrom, 13.7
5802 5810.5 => -1.36 Angstrom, 17.2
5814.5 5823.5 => 1.29 Angstrom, 12.6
